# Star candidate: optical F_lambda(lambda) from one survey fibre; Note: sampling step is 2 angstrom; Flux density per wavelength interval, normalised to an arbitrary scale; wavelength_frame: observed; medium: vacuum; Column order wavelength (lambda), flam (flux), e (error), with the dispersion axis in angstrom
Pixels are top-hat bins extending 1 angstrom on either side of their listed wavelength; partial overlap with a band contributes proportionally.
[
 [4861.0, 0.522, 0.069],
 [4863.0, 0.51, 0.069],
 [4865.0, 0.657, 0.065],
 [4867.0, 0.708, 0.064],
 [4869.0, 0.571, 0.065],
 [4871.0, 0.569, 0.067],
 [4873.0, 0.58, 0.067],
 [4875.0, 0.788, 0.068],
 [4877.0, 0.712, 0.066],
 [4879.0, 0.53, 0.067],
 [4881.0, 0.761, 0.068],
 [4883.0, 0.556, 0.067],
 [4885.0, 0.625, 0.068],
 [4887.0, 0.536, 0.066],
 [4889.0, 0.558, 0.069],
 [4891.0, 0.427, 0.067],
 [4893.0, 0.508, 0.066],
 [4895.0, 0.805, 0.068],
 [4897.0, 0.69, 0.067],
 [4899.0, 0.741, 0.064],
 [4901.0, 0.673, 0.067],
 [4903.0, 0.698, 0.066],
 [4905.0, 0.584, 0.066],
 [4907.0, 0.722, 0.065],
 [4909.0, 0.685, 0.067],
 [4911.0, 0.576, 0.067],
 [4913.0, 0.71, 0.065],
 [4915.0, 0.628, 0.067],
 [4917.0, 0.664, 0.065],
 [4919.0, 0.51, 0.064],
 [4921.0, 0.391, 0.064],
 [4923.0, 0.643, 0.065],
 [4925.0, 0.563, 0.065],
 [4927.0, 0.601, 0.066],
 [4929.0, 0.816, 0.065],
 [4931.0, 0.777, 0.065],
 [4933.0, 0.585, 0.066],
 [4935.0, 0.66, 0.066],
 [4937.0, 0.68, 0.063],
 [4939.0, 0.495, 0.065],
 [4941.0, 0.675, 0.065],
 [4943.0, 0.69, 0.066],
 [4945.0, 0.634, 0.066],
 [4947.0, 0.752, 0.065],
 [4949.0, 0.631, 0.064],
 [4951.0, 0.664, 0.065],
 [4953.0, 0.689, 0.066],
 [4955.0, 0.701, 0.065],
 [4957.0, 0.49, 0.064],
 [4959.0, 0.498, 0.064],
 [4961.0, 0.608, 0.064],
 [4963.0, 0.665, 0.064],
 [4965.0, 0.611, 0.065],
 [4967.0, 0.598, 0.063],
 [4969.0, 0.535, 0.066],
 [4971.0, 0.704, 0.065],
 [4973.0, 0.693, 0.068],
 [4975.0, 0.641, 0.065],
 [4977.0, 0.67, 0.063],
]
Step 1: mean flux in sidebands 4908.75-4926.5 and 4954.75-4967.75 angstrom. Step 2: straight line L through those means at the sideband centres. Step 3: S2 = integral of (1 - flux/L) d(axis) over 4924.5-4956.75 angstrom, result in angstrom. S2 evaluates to -3.8 angstrom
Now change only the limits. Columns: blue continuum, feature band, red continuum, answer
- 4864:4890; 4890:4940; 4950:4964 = -0.9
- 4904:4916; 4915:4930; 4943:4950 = 1.3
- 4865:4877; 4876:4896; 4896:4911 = 1.8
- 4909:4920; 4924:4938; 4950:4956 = -0.4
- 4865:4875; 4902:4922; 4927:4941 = 1.1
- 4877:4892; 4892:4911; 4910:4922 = -3.1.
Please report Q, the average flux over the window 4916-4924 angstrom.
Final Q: 0.552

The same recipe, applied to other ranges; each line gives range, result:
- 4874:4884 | 0.669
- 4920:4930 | 0.603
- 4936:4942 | 0.617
